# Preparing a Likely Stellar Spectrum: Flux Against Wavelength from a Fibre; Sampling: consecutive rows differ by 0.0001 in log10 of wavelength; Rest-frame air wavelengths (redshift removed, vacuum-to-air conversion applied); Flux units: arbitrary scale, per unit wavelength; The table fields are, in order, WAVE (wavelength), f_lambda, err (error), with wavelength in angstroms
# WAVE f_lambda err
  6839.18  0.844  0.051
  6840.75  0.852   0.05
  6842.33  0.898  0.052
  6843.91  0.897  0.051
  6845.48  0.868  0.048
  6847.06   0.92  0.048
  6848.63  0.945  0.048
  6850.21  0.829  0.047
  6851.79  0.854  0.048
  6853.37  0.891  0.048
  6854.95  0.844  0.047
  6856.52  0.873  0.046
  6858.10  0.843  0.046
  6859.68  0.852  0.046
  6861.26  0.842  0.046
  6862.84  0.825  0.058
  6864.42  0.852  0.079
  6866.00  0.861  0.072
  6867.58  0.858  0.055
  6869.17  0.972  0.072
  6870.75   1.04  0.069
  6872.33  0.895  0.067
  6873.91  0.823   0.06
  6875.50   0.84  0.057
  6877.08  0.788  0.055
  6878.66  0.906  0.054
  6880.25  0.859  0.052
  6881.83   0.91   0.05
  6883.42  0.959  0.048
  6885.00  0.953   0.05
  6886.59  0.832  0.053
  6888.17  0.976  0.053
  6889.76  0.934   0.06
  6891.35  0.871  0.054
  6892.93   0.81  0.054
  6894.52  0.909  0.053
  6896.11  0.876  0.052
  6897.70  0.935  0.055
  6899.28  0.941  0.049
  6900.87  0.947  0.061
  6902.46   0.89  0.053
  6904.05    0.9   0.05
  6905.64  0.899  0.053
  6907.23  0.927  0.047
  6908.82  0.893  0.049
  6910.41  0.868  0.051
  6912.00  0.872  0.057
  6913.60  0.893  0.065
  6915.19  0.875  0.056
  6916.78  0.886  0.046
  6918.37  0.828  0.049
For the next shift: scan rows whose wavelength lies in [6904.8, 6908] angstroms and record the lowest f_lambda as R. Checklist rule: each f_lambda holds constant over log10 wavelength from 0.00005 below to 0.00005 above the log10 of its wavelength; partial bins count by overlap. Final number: 0.899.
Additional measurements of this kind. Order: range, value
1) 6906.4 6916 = 0.868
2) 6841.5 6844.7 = 0.897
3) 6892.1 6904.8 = 0.81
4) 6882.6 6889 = 0.832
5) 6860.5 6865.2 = 0.825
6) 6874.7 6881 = 0.788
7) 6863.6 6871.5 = 0.852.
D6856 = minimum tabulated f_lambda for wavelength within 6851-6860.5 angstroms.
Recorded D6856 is 0.843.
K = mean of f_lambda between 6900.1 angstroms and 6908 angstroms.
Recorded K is 0.912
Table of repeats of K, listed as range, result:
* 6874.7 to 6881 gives 0.847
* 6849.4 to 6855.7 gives 0.854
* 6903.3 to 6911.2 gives 0.898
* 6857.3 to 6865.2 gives 0.843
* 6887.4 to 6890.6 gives 0.952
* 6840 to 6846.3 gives 0.878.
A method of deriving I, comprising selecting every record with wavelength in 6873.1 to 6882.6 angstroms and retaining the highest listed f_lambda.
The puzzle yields 0.91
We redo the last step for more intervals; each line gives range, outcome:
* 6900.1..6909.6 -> 0.947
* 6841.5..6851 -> 0.945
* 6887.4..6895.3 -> 0.976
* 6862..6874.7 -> 1.04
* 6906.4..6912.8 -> 0.927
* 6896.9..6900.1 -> 0.941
